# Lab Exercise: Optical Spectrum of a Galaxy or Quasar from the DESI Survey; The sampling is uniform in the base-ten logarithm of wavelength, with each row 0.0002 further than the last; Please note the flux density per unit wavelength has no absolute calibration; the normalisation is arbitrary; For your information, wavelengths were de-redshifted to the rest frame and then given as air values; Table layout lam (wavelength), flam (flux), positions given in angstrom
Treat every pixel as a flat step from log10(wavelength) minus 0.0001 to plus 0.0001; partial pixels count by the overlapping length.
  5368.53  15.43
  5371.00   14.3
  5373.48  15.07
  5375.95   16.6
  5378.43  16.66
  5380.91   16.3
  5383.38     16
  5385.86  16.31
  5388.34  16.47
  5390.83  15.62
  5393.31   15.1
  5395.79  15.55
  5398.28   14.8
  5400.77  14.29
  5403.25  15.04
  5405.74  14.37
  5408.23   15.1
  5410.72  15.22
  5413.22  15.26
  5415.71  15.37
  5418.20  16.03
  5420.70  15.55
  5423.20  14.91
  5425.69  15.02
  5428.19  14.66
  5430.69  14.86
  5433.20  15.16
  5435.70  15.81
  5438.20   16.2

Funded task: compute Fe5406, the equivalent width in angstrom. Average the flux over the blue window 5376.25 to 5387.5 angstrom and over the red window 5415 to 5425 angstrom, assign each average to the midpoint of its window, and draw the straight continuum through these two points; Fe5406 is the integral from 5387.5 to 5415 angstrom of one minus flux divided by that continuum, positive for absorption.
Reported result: 1.3 angstrom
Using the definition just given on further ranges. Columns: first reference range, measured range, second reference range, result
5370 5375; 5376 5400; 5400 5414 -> -1.7 angstrom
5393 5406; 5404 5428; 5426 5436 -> -0.3 angstrom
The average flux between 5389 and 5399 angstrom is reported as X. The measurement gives 15.4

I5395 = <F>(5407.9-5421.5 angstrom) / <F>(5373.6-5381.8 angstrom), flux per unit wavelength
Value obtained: 0.95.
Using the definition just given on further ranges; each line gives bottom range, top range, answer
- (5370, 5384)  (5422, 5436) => 0.95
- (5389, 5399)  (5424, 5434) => 0.97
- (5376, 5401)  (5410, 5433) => 0.96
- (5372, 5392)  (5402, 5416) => 0.93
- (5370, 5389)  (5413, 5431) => 0.95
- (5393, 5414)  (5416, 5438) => 1.02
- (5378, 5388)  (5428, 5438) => 0.94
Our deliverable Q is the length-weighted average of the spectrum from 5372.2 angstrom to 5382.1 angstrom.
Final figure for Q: 16.1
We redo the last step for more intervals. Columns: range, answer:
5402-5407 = 14.7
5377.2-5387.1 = 16.3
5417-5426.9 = 15.4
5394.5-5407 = 14.8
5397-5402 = 14.5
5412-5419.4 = 15.6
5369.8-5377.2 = 15.3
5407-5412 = 15.1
